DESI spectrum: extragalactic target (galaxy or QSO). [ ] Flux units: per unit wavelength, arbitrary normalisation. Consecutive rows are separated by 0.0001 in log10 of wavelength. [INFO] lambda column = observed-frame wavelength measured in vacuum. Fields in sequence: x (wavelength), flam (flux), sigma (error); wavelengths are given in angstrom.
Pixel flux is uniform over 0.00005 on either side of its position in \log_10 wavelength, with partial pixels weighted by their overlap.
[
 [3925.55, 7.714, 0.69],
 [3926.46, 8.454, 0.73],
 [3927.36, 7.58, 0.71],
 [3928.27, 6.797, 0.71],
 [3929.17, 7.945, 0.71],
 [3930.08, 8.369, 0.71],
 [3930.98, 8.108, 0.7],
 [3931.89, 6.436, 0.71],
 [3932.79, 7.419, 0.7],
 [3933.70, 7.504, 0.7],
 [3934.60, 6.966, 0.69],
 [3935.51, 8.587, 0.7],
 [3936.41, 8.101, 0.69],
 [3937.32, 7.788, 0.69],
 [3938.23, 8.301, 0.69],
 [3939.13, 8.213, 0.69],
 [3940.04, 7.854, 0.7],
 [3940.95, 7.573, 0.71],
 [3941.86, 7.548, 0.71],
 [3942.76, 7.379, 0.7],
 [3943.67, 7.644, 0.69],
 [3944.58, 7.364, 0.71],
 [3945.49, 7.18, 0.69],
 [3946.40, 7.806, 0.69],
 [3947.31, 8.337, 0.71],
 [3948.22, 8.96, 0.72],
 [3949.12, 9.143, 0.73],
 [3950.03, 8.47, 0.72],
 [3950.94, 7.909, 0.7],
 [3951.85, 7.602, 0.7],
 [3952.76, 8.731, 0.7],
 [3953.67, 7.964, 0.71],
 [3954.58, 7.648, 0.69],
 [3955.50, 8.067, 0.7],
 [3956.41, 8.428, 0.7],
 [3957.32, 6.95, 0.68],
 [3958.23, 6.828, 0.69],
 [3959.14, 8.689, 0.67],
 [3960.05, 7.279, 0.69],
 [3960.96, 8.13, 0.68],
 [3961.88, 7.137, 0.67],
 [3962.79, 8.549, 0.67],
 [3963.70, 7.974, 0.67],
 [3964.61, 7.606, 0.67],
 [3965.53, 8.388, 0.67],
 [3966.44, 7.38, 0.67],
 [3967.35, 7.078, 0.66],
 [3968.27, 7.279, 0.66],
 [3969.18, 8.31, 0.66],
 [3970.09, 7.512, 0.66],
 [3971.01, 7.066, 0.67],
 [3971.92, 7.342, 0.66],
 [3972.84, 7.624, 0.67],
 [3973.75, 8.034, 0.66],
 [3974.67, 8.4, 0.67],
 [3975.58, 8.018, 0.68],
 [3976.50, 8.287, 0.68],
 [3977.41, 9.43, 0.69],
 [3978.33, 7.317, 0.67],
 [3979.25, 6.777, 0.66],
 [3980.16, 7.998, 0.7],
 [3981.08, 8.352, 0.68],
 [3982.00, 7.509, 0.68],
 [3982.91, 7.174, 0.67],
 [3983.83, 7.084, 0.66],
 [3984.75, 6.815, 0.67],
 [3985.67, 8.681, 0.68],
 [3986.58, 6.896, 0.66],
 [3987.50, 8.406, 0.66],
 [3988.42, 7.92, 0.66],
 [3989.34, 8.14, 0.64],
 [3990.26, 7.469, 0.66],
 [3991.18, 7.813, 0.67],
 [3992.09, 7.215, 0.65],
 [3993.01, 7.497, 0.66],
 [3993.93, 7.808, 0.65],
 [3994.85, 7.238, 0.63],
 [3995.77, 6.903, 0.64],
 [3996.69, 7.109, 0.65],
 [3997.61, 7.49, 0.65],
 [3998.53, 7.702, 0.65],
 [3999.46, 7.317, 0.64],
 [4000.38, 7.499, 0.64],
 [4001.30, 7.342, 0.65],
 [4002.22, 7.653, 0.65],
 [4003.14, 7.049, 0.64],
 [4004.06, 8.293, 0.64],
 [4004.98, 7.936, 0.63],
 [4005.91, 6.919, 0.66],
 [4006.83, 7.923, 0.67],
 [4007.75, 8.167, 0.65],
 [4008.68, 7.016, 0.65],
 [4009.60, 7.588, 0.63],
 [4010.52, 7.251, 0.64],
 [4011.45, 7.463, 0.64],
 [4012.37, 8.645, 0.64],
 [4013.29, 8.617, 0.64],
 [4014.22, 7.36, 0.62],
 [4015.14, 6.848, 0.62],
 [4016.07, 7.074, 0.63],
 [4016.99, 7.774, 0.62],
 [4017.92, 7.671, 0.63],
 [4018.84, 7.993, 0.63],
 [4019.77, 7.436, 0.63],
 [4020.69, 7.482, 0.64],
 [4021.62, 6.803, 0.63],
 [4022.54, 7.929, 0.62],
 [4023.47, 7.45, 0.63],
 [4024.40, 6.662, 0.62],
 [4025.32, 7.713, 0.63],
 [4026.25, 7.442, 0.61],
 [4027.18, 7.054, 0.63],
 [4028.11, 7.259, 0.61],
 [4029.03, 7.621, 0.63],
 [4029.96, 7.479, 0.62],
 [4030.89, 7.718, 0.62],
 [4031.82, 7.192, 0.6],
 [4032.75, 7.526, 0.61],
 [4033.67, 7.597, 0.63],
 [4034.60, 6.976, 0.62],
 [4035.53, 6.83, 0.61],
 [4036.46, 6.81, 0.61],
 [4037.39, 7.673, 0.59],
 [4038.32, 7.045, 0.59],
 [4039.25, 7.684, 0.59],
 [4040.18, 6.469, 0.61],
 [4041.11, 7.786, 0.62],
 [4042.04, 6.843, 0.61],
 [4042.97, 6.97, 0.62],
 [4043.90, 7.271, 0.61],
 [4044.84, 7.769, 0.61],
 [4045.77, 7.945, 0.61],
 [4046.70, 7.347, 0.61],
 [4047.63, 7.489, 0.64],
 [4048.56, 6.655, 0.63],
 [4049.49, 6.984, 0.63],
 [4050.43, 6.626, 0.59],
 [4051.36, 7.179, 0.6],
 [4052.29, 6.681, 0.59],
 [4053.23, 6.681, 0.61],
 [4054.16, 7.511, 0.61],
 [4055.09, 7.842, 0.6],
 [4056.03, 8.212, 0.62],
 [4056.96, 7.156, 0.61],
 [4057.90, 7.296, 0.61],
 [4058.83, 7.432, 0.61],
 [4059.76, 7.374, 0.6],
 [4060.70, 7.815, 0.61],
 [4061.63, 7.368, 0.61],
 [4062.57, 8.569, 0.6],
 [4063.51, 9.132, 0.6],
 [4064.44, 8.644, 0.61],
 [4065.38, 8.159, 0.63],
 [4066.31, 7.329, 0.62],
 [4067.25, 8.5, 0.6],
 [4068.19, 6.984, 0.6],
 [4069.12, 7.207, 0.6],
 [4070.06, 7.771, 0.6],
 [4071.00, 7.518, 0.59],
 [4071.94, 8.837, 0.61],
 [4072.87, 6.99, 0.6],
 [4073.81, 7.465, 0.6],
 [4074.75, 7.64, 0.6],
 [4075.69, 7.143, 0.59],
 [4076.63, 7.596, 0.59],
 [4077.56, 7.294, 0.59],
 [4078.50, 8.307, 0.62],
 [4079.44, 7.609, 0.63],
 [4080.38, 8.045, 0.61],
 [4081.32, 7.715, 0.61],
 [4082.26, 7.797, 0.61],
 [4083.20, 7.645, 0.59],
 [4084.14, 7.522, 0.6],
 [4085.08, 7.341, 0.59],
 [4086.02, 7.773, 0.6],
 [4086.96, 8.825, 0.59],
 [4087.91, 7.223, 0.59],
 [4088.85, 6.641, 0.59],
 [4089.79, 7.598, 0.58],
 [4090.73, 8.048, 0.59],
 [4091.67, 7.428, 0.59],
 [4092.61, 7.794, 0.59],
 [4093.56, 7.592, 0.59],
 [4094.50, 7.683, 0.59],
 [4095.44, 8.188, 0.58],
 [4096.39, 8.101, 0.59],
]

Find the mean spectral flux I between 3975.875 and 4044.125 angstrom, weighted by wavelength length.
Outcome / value 7.5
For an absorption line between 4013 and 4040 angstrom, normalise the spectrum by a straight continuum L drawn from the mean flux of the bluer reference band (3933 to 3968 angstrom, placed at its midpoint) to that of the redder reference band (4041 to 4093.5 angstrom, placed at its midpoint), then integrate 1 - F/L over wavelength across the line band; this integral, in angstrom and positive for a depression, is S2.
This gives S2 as 1.02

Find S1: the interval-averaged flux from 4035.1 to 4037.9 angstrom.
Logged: 7.1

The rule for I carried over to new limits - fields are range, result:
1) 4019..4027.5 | 7.36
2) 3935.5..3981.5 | 7.88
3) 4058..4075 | 7.81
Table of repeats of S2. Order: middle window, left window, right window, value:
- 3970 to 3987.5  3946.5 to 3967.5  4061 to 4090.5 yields 0.5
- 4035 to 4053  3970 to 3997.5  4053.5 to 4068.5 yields 1.5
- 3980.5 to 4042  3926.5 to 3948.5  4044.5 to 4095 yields 1.5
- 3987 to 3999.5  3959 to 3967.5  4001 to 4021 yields 0.2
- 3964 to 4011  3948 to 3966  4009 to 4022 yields 0.9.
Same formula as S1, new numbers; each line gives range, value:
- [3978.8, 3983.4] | 7.57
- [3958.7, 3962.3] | 7.8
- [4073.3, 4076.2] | 7.39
